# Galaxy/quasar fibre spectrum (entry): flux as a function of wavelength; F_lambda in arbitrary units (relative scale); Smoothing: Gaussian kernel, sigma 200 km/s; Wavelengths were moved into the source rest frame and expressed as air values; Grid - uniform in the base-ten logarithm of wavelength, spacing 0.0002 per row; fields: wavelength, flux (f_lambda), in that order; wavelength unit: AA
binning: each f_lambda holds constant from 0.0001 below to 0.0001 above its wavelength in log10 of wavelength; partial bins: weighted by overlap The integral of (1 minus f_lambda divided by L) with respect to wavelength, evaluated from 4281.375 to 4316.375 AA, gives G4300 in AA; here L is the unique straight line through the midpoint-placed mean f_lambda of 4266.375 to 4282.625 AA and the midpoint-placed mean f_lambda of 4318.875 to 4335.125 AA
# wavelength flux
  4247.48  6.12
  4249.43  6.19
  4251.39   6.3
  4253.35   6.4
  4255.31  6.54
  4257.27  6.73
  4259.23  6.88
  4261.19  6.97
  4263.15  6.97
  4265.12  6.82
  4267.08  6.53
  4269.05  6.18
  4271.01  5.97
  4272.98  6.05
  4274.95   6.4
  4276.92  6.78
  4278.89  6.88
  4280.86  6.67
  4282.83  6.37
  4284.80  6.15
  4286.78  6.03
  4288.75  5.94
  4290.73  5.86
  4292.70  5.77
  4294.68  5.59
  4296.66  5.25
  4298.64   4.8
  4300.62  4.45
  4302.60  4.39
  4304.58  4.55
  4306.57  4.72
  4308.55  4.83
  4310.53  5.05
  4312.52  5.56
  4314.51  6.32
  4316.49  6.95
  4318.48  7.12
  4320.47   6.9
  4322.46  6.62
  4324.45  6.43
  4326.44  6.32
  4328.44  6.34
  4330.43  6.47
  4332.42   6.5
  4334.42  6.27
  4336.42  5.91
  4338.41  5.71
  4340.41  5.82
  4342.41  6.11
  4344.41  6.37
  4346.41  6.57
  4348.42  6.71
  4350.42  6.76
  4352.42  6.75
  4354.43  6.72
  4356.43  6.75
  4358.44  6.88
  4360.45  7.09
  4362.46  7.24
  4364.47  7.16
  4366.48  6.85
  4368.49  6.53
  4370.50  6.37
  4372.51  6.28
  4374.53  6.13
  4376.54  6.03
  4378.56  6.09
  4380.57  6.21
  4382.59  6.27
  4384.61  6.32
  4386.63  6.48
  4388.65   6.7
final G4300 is 5.5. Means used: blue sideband 6.43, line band 5.45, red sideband 6.51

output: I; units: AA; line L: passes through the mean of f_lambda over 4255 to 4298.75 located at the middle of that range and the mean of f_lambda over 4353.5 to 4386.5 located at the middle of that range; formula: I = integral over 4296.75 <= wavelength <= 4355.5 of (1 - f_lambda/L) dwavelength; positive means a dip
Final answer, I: 4.0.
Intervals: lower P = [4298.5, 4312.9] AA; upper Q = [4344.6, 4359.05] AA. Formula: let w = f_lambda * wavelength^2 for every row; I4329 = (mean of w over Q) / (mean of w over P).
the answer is 1.44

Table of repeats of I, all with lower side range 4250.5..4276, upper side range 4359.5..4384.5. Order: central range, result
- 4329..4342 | 0.8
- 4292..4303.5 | 2.6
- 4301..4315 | 3.3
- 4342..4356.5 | -0.2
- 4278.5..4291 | 0.5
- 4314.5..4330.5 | -0.3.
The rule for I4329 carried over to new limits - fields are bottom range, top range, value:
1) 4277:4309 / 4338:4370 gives 1.23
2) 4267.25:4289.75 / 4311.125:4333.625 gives 1.05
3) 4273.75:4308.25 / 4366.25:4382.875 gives 1.15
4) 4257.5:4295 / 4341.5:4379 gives 1.08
